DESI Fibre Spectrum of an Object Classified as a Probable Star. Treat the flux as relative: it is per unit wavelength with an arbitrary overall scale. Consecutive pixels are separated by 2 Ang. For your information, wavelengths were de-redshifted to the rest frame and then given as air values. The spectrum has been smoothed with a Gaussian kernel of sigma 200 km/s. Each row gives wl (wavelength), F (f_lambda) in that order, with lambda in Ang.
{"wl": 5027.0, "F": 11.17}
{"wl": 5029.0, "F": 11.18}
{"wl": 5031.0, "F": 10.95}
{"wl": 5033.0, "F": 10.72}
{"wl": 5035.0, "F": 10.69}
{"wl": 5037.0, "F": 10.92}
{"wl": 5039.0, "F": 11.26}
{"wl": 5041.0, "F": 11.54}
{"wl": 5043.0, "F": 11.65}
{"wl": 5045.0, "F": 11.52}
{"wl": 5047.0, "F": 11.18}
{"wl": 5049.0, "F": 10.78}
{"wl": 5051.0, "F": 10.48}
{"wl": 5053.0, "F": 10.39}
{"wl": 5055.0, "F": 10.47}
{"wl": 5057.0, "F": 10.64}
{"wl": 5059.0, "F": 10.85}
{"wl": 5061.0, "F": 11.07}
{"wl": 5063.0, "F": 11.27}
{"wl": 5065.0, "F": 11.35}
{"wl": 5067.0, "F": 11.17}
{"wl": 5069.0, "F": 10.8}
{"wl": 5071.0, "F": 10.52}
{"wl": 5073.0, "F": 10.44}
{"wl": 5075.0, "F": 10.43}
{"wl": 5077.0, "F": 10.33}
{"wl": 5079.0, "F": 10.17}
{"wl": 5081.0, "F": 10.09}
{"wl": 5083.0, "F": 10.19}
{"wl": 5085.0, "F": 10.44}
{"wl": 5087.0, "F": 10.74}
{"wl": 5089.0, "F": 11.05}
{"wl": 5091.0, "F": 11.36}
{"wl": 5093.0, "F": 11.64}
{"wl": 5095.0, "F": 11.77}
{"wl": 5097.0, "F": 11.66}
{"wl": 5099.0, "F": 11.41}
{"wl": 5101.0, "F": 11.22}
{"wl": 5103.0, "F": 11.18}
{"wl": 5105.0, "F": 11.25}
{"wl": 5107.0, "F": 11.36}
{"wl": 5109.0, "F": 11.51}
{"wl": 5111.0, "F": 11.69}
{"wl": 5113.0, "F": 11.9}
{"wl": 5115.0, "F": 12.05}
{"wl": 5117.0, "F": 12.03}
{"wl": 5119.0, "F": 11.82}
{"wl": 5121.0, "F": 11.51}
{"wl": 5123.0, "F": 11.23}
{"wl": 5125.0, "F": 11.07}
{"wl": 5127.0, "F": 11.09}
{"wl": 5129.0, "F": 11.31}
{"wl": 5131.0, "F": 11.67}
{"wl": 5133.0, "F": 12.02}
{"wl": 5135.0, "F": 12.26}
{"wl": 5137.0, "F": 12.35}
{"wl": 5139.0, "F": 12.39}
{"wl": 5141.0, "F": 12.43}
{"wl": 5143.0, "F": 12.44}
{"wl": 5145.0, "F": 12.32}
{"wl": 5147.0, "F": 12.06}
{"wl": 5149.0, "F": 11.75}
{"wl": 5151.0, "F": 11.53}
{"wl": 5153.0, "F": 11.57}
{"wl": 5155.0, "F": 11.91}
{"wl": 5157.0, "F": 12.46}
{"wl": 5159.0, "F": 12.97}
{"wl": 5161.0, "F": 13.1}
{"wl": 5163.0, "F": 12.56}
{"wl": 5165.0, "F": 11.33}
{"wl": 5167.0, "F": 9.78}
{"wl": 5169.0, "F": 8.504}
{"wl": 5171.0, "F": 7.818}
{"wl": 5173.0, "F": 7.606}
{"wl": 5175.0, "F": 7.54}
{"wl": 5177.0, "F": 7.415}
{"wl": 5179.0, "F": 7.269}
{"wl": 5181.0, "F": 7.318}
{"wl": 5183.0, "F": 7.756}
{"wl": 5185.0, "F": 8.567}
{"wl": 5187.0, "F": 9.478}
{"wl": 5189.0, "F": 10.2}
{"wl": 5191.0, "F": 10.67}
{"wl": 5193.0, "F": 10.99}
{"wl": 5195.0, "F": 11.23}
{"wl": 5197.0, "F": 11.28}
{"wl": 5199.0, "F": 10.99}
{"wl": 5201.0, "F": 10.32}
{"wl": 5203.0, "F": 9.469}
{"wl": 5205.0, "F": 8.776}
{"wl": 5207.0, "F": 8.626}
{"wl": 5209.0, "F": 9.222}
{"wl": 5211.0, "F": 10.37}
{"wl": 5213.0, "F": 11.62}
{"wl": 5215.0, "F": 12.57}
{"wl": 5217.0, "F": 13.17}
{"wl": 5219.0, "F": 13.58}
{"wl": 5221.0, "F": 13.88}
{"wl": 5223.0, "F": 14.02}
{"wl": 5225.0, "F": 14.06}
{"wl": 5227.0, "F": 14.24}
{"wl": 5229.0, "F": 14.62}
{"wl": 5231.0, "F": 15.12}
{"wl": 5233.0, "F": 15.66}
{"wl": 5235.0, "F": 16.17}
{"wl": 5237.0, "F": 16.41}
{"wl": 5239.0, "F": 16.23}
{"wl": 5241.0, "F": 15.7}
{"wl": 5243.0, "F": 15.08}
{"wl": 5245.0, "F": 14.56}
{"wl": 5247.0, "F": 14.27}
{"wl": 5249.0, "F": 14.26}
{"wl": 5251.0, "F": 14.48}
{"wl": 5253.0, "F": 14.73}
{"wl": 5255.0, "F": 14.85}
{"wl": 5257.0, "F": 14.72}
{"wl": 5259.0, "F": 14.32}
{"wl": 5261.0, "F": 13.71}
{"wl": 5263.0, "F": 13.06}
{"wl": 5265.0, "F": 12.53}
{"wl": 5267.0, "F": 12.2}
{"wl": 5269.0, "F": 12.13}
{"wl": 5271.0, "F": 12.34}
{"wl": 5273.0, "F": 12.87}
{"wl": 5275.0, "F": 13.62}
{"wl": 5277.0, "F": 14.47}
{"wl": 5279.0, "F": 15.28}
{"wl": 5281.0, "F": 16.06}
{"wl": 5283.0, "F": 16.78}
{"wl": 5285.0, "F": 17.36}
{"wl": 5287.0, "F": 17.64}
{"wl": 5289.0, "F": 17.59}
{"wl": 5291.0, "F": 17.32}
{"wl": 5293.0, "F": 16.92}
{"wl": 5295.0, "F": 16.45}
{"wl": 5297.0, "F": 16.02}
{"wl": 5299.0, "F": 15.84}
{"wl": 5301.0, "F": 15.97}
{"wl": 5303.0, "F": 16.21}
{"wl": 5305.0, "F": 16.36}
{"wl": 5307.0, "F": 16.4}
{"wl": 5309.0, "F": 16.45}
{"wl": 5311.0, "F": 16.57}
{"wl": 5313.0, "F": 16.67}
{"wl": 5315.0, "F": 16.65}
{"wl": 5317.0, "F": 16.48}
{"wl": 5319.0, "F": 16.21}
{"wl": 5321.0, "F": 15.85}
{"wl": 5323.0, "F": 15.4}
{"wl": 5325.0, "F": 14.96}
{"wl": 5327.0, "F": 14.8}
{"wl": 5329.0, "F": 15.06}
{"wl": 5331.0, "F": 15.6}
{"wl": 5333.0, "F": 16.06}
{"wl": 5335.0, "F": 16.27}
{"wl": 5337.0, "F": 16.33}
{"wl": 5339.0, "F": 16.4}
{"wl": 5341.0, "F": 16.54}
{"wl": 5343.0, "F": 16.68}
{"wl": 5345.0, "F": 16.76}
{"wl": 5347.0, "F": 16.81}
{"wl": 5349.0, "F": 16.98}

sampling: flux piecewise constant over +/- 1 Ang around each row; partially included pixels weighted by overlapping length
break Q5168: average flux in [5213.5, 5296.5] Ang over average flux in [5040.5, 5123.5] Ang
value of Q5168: 1.33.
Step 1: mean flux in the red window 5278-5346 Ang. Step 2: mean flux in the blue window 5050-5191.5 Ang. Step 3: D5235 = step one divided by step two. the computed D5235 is 1.50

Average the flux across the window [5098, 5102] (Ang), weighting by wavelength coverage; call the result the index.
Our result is 11.3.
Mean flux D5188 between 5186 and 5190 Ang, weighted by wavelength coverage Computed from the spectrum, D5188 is 9.84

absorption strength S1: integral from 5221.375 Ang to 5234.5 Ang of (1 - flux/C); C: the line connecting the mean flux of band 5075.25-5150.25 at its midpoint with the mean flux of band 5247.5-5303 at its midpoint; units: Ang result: -0.7 Ang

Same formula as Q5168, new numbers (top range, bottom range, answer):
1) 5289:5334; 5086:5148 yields 1.38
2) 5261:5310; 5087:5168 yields 1.30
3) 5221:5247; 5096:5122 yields 1.30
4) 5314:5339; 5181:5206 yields 1.60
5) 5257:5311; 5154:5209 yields 1.55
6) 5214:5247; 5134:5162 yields 1.20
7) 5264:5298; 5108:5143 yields 1.28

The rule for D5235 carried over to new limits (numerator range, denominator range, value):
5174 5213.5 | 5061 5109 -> 0.86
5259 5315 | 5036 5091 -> 1.42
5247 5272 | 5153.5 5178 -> 1.33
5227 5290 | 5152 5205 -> 1.48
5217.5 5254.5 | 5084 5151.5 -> 1.27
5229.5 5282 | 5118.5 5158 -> 1.22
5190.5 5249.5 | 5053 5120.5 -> 1.17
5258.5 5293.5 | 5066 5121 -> 1.33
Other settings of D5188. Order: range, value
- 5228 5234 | 15.1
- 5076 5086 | 10.2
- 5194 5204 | 10.7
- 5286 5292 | 17.5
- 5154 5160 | 12.4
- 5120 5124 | 11.4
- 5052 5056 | 10.4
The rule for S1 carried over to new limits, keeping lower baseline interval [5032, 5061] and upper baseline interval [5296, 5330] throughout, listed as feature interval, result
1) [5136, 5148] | 0.4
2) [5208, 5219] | 2.0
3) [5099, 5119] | 0.9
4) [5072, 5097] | 1.9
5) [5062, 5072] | 0.3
